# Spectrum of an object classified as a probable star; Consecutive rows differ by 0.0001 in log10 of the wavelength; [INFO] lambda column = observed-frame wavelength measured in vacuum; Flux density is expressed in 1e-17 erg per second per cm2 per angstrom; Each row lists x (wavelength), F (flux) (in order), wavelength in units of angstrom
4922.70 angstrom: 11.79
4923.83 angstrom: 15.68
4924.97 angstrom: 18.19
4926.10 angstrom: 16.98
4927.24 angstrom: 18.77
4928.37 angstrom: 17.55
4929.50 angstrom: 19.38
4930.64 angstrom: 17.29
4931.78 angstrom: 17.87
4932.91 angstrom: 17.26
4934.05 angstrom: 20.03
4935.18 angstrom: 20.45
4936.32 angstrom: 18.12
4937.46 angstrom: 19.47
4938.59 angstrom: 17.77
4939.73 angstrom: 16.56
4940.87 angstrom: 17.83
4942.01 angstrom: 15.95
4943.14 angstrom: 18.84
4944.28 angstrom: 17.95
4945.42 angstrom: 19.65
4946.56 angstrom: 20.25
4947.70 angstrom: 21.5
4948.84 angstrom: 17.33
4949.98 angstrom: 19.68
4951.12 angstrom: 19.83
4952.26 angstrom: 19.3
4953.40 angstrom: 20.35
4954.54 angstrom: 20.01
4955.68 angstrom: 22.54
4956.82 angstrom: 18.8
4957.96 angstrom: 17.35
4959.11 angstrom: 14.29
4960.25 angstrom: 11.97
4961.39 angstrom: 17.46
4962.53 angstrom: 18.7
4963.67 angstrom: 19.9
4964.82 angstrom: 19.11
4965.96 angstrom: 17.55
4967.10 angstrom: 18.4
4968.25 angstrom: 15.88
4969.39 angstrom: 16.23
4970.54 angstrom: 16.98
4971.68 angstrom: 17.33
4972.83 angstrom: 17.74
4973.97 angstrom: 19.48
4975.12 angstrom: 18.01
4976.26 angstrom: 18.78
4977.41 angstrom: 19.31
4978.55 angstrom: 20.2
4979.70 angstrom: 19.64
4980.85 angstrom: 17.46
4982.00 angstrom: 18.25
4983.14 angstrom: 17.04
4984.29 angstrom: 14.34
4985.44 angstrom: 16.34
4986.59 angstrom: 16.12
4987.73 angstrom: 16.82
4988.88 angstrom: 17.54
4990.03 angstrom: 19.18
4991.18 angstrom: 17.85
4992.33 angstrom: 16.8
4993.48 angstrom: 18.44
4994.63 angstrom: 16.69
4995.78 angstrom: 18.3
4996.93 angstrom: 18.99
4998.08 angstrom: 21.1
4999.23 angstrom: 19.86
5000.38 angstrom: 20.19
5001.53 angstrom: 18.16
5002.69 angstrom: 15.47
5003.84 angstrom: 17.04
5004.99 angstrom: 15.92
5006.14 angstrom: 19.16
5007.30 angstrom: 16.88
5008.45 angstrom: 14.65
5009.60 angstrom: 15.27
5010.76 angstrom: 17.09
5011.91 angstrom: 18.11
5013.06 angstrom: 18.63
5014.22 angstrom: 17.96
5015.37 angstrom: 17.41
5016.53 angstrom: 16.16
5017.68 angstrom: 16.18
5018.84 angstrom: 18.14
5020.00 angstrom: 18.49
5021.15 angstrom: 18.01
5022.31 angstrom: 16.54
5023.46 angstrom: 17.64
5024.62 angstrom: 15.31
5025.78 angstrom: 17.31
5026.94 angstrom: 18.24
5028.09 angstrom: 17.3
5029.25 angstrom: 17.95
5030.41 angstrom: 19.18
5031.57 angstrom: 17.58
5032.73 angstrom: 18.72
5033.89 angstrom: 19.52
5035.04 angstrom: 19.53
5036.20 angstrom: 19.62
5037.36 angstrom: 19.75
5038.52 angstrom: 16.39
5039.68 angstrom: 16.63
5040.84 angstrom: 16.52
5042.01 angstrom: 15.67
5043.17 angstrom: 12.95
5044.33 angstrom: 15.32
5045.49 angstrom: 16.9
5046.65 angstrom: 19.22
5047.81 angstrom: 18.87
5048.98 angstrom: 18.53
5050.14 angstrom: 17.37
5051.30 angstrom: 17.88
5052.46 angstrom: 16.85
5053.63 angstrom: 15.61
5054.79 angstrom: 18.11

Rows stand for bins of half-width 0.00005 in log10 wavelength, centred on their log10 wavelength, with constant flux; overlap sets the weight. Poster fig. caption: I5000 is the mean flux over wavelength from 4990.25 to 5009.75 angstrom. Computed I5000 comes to 17.8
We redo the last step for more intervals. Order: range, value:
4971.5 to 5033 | 17.7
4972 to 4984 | 18.5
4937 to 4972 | 18.2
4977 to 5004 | 18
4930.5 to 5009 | 18.1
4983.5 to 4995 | 17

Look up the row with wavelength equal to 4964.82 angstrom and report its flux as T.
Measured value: 19.11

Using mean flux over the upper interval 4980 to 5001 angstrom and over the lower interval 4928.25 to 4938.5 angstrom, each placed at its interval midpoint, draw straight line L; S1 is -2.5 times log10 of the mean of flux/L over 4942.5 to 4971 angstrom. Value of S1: -0.004 mag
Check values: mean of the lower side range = 18.6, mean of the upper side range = 17.9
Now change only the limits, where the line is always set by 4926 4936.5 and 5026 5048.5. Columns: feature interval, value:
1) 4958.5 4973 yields 0.07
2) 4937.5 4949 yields -0.01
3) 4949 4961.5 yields 0.00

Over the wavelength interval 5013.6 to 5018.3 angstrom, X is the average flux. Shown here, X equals 16.9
